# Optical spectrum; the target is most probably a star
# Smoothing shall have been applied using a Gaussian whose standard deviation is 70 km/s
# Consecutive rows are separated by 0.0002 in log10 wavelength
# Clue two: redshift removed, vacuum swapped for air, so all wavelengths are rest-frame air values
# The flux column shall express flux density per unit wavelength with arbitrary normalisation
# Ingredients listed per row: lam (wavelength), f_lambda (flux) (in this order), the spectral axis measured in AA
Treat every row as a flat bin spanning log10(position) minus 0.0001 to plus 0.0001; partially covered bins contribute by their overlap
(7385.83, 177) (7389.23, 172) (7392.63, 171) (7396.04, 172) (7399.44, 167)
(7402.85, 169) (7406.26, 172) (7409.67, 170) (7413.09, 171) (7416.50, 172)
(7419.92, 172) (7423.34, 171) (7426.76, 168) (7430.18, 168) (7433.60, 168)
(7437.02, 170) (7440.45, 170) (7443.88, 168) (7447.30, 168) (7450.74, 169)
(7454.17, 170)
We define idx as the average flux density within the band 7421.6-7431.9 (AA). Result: 169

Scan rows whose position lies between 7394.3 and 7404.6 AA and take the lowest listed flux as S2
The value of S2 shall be 167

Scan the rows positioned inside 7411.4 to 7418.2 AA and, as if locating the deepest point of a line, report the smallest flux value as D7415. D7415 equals 171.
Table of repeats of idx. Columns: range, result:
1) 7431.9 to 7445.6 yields 169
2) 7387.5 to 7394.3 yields 172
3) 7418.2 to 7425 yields 171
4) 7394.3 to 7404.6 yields 169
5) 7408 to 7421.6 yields 171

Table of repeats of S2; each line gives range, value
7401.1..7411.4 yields 169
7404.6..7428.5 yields 168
